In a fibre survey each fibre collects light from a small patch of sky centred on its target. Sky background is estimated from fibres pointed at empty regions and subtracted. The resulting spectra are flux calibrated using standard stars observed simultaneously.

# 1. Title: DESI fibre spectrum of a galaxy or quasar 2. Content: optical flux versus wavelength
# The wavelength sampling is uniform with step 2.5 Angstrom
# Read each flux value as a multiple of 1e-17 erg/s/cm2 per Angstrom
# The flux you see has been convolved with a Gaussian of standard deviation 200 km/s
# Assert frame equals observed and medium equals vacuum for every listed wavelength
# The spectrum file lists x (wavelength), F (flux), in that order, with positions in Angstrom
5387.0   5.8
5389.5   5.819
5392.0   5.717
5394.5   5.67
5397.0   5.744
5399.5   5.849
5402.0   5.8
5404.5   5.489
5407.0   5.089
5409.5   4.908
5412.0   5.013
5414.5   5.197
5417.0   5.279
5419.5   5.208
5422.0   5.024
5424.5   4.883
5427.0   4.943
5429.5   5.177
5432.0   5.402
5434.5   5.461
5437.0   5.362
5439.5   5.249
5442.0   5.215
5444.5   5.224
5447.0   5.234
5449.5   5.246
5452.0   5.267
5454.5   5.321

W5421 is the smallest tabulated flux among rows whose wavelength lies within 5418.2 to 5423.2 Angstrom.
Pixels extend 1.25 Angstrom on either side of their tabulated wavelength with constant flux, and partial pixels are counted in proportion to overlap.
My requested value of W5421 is 5.024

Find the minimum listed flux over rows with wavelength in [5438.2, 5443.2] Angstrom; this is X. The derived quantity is 5.215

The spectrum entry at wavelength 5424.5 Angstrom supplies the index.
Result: 4.883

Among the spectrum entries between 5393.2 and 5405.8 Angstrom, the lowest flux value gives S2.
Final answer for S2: 5.489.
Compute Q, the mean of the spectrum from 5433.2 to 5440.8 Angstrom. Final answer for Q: 5.36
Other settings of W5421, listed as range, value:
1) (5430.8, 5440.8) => 5.249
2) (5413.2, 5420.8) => 5.197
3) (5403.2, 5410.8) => 4.908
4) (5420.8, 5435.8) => 4.883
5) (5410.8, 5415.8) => 5.013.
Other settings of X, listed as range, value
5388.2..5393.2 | 5.717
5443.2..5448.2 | 5.224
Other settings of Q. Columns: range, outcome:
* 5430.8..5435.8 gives 5.43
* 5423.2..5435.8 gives 5.17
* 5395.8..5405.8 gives 5.72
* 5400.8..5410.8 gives 5.32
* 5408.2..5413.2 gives 4.96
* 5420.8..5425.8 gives 4.95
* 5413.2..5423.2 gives 5.18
